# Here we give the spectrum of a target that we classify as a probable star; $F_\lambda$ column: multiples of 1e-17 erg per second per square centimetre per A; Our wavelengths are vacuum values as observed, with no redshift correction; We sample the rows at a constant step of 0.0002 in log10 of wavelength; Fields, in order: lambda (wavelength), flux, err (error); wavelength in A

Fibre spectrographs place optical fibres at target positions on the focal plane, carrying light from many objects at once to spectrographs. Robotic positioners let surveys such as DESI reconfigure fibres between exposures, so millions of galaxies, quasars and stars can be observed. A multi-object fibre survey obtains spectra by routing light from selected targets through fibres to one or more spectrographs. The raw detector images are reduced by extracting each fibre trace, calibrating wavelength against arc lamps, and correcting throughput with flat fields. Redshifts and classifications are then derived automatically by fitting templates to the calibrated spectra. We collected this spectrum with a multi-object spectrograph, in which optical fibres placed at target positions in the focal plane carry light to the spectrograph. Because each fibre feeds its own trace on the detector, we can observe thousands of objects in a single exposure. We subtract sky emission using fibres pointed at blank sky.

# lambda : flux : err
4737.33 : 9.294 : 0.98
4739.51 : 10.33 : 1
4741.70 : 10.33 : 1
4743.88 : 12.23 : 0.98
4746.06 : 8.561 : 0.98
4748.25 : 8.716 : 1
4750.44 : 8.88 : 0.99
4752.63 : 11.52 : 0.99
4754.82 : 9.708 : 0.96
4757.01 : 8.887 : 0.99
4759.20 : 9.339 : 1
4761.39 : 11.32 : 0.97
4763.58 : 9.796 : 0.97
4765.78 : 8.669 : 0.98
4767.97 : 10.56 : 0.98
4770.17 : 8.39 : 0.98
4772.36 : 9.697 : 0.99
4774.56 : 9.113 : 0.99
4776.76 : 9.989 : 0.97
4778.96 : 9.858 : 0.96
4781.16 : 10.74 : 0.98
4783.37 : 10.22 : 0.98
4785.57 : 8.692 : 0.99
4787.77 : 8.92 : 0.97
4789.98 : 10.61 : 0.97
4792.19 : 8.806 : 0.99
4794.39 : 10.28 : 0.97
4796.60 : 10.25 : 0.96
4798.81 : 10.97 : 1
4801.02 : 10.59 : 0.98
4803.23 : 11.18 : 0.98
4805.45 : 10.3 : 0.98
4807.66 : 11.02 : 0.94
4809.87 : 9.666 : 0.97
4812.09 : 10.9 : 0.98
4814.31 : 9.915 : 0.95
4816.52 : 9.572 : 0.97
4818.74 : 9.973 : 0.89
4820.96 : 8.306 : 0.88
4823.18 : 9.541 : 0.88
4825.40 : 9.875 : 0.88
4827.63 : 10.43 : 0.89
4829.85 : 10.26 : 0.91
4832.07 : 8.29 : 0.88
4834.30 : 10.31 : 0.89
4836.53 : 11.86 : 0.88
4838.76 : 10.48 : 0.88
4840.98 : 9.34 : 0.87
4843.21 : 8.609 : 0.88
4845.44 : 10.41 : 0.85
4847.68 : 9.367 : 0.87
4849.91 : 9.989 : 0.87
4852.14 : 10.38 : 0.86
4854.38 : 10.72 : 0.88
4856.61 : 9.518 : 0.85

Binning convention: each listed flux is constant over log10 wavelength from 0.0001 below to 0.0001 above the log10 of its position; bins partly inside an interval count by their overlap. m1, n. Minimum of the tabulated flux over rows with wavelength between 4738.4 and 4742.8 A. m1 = 10.33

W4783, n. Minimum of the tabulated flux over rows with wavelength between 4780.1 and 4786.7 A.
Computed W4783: 8.692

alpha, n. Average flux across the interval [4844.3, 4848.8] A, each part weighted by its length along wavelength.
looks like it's 9.87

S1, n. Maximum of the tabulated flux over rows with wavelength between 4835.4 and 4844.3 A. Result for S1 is 11.86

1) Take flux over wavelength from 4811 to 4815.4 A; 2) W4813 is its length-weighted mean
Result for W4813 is 10.4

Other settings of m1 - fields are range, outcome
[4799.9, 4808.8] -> 10.3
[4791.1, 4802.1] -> 8.806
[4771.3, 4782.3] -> 9.113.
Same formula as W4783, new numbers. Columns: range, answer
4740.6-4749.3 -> 8.561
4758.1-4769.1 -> 8.669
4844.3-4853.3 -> 9.367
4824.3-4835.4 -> 8.29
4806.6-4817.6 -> 9.572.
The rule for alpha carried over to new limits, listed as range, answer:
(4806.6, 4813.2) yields 10.5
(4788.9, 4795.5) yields 9.9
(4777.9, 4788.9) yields 9.68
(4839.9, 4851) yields 9.54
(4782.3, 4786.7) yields 9.46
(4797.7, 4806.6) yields 10.8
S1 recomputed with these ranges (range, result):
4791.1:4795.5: 10.28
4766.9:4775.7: 10.56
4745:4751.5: 8.88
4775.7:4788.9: 10.74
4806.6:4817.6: 11.02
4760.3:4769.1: 11.32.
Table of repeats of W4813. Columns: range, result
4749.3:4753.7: 10.2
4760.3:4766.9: 9.93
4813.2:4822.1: 9.45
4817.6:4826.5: 9.42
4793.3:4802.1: 10.5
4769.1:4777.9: 9.31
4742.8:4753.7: 9.97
